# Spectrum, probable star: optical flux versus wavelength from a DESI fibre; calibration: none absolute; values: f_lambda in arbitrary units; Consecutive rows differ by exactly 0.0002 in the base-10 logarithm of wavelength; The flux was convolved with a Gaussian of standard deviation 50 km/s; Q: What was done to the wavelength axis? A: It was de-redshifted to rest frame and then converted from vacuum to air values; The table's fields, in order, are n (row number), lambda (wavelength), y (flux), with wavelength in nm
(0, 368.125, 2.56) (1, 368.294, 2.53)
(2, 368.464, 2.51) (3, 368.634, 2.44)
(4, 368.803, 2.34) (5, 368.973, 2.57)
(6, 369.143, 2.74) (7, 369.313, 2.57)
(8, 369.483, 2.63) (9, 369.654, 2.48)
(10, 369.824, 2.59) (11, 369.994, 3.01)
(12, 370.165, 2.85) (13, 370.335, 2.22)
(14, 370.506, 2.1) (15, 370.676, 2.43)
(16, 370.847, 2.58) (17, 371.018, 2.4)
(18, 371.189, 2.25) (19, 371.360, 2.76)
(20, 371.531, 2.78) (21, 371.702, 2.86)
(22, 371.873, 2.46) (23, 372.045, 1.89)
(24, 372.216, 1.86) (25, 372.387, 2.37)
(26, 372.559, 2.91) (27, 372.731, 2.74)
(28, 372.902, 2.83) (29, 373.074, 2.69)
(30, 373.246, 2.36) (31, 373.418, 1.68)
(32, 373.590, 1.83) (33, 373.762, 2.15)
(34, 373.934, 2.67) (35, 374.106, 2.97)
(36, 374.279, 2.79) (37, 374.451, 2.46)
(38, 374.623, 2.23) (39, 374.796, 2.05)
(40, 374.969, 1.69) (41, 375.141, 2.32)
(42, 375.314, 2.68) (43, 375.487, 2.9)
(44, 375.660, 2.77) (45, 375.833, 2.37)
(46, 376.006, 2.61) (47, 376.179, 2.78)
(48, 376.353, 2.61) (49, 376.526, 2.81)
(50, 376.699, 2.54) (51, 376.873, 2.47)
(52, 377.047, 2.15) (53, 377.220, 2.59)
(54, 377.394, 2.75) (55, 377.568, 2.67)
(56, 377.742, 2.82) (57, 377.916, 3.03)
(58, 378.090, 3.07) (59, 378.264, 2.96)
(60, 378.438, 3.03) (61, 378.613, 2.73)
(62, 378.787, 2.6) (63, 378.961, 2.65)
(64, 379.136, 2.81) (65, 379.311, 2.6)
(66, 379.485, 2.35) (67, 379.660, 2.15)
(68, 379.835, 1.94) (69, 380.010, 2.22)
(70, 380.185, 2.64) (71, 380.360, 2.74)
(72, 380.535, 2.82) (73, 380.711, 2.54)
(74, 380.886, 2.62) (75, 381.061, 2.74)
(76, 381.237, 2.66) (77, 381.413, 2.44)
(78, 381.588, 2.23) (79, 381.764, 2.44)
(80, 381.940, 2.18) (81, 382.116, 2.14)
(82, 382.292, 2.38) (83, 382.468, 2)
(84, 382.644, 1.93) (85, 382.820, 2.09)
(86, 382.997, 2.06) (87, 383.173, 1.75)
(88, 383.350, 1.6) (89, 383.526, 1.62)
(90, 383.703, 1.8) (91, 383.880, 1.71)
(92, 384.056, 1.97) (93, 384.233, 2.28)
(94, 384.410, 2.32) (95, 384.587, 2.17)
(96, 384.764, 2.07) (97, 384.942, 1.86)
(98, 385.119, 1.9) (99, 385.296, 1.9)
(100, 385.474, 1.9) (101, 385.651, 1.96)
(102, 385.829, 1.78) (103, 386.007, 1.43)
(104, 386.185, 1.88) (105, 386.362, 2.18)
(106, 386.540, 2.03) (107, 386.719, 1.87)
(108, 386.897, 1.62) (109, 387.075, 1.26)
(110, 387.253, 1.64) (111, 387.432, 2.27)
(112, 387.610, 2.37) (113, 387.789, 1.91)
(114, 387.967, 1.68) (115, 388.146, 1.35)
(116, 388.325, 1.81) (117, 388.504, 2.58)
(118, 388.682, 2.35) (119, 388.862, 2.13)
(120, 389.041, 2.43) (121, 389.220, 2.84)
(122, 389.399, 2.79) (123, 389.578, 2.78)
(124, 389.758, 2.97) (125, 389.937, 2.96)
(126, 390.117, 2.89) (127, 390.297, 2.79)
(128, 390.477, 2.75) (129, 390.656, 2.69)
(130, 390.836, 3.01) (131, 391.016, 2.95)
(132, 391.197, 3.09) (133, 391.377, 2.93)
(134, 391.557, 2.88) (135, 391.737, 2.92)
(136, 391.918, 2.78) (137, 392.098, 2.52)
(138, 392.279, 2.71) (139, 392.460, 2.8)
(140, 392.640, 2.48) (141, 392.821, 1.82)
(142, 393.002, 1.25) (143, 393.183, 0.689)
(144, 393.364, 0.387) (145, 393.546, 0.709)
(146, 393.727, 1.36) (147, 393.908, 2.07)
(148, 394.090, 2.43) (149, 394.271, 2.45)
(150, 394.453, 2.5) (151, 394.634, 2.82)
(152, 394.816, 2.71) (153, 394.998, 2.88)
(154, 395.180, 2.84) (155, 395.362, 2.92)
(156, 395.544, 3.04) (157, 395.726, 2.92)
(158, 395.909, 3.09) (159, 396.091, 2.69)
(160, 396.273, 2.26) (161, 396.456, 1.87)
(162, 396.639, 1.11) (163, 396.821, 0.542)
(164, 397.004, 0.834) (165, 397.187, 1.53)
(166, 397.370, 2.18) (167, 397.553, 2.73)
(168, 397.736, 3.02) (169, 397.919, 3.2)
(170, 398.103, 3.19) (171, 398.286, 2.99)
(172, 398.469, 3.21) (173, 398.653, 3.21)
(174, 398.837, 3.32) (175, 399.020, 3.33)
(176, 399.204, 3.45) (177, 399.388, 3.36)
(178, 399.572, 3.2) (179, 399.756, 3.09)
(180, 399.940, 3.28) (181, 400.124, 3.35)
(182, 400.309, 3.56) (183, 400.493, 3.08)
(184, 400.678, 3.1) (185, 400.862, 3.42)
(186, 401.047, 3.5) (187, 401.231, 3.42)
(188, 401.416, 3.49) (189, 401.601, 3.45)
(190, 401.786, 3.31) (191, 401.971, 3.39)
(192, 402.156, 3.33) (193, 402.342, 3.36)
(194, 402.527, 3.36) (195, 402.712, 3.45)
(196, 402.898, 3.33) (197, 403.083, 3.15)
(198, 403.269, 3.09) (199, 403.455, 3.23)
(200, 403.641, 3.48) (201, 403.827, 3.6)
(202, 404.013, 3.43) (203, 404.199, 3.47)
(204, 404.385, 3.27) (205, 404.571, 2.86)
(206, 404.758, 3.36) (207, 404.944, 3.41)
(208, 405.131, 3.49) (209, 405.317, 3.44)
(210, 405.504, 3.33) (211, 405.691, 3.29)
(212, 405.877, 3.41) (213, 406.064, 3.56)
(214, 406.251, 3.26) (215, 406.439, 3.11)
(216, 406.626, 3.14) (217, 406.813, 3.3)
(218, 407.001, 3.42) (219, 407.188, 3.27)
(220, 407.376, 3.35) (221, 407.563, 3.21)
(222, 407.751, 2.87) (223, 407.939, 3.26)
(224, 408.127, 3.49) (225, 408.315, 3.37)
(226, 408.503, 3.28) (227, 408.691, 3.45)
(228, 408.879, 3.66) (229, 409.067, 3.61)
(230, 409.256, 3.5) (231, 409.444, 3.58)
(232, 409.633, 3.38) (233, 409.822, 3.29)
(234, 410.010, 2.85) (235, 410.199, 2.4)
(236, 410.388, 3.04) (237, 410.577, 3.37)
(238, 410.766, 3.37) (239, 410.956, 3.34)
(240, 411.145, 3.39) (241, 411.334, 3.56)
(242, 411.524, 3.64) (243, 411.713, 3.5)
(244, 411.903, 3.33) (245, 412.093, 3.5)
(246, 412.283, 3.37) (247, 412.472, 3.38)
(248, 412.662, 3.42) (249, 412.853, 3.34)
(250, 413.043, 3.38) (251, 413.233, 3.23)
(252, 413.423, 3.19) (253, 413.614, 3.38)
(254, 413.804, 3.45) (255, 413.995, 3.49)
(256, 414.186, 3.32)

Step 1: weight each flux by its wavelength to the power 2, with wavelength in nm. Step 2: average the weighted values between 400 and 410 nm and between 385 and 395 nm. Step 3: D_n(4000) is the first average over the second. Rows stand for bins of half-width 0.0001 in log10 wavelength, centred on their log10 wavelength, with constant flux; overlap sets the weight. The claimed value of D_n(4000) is 1.62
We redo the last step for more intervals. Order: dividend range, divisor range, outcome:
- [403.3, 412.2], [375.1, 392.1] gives 1.59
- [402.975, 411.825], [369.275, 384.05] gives 1.59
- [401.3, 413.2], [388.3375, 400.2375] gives 1.40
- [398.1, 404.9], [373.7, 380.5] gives 1.46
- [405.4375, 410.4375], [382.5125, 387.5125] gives 1.95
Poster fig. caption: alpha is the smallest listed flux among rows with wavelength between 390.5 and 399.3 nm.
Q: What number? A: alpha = 0.387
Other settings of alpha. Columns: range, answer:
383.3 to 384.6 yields 1.6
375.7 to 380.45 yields 1.94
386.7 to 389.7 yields 1.26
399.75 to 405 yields 2.86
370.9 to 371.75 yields 2.25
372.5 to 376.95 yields 1.68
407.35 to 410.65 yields 2.4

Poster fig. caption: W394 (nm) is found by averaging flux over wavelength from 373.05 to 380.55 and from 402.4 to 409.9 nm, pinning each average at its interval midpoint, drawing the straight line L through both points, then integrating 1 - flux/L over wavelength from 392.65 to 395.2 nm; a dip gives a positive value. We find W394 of 0.93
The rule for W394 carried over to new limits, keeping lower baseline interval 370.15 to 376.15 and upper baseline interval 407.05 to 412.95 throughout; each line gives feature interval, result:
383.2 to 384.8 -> 0.455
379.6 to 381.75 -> 0.118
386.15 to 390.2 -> 0.875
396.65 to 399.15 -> 0.426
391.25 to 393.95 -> 0.812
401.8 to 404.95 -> -0.149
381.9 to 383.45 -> 0.386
